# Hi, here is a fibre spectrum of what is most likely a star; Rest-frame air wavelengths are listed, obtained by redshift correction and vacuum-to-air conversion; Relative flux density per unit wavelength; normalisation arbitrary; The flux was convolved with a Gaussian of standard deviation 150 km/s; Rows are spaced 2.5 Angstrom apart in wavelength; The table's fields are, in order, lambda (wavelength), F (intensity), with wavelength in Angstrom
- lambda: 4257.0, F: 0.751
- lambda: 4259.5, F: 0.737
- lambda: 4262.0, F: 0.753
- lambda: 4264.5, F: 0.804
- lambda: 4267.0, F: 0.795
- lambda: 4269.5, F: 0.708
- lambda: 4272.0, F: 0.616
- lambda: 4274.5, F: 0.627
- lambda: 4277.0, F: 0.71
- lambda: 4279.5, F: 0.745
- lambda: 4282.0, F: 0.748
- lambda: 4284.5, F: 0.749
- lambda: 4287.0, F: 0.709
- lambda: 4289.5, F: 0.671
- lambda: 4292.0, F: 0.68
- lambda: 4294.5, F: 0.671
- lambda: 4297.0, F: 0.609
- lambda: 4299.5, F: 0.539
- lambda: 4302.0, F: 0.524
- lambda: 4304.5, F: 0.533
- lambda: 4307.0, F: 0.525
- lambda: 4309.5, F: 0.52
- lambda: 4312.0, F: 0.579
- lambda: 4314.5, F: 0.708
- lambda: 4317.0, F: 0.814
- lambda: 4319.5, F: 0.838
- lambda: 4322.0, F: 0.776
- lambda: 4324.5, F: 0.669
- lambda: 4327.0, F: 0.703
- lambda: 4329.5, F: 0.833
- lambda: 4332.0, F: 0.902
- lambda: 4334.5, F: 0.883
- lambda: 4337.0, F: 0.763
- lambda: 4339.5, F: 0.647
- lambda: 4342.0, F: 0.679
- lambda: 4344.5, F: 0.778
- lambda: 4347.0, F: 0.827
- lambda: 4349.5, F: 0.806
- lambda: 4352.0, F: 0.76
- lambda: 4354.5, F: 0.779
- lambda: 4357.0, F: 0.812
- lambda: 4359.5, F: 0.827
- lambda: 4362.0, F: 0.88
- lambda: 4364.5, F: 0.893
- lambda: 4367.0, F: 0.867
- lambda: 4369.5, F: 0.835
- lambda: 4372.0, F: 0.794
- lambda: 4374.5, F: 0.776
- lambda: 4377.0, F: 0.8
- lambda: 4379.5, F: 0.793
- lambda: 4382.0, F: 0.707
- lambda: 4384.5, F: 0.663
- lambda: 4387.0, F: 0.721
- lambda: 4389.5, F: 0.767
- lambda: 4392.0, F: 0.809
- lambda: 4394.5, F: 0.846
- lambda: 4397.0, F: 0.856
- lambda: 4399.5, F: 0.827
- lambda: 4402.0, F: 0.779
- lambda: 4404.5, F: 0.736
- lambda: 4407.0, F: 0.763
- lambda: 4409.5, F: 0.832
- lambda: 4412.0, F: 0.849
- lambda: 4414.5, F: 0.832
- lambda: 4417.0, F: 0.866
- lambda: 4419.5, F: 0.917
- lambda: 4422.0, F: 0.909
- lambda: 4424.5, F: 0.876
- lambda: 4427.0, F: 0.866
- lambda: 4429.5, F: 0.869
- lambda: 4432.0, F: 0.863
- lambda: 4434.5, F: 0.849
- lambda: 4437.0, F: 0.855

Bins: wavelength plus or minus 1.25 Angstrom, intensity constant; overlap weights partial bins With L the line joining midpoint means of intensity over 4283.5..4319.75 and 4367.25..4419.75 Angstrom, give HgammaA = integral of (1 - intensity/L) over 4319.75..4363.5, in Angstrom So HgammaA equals -4.8 Angstrom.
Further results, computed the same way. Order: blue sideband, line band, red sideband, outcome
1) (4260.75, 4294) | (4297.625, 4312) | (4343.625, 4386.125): 4.0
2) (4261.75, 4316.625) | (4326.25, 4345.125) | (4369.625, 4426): -1.4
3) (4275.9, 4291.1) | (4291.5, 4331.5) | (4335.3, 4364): 4.6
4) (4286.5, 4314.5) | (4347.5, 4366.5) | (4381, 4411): -3.2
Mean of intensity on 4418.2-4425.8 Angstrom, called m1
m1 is 0.9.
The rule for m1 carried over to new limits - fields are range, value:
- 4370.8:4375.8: 0.785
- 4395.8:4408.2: 0.792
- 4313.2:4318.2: 0.759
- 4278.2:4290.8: 0.724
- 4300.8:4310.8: 0.526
